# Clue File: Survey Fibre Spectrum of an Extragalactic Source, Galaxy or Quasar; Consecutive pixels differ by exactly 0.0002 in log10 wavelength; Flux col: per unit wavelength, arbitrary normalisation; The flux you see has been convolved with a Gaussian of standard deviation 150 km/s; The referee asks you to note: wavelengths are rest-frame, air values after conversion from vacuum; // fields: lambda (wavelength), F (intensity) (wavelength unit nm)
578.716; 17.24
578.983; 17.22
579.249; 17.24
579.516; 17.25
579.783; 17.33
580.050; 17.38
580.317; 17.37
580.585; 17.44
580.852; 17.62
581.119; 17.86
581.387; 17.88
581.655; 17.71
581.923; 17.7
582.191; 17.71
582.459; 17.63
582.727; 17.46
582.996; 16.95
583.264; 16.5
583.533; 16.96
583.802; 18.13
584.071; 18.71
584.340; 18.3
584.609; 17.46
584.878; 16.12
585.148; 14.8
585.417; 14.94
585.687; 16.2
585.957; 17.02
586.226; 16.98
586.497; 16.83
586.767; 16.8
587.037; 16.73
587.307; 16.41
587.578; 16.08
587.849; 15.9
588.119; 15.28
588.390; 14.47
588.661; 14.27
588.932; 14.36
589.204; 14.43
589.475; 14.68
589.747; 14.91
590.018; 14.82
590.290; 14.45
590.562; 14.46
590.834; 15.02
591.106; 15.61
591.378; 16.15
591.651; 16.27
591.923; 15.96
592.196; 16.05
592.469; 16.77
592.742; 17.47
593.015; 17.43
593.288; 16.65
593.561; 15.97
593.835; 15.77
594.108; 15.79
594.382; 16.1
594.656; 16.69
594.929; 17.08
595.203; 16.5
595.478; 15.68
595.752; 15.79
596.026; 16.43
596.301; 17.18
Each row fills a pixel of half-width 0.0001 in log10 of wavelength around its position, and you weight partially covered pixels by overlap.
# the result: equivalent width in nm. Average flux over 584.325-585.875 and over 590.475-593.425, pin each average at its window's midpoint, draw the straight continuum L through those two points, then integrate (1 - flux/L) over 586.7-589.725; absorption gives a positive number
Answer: 0.156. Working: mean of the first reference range 16.2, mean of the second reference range 16.2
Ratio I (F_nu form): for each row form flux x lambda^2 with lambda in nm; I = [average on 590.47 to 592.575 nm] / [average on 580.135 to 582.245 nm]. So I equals 0.93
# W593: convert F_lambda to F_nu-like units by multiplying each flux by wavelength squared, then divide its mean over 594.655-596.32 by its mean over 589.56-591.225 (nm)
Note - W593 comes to 1.1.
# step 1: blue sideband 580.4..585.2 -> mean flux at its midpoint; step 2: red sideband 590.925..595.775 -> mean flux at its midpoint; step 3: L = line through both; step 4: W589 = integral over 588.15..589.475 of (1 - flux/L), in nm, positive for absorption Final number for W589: 0.18 nm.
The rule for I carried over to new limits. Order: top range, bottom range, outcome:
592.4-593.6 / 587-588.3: 1.08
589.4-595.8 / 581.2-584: 0.94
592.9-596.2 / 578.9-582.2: 0.98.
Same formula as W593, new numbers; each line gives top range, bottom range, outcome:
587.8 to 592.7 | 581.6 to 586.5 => 0.91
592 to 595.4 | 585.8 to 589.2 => 1.06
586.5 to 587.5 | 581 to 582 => 0.95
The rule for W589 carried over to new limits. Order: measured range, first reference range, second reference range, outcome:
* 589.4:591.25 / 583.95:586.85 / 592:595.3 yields 0.19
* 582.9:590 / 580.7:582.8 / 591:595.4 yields 0.43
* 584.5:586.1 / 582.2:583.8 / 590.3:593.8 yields 0.08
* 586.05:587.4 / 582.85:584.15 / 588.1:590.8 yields -0.08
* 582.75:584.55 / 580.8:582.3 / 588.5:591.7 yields -0.06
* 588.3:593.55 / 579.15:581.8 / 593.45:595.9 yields 0.32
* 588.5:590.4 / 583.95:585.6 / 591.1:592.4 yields 0.20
